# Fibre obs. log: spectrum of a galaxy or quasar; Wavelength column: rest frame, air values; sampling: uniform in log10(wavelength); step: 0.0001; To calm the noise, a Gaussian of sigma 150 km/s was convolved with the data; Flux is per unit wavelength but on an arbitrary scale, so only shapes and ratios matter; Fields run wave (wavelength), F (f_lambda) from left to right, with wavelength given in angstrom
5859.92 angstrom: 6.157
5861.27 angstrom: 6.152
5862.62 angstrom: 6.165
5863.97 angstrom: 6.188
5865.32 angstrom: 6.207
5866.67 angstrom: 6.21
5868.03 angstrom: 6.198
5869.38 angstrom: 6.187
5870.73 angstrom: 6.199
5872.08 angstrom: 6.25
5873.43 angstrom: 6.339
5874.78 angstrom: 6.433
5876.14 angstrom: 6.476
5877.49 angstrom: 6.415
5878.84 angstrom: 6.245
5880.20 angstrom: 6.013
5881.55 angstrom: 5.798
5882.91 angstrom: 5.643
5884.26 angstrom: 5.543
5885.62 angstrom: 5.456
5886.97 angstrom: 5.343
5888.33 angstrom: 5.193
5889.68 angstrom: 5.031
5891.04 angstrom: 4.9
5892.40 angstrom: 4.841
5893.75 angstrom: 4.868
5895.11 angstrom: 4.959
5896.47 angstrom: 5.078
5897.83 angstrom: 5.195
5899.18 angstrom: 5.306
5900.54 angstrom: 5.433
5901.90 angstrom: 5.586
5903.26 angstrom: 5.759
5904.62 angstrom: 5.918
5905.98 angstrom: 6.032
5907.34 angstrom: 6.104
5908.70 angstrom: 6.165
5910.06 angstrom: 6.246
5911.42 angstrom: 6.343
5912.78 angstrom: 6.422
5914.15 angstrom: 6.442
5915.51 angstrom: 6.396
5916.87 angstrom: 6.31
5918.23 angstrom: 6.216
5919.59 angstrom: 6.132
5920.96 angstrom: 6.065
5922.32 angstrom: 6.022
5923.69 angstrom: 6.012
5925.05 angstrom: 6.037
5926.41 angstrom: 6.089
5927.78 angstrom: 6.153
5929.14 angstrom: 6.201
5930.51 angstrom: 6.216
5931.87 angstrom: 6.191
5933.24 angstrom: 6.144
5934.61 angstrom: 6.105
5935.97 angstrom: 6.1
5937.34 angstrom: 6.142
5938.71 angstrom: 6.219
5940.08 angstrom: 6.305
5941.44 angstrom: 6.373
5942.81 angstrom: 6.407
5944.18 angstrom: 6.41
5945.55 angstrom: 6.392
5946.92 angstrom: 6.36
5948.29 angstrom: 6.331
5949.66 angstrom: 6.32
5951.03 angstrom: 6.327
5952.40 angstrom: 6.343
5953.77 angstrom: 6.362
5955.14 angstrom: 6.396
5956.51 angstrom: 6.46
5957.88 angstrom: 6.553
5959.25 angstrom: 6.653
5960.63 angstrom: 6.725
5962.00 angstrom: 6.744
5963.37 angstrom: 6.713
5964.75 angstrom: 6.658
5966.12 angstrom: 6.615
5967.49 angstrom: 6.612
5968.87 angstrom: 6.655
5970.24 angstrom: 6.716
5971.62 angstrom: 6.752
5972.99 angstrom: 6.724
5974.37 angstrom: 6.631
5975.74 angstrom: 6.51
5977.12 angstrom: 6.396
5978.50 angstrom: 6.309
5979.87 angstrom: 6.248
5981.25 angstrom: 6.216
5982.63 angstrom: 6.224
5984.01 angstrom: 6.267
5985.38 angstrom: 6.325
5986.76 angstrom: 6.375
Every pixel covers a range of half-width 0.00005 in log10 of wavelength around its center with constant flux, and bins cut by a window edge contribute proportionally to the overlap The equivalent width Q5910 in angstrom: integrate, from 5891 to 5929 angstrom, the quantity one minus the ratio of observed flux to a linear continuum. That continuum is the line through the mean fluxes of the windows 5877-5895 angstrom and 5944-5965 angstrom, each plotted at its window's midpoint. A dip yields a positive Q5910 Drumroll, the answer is -0.14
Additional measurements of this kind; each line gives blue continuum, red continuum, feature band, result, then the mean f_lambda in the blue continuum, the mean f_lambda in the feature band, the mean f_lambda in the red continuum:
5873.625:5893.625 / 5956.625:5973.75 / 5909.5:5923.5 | -0.4 angstrom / 5.66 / 6.25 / 6.67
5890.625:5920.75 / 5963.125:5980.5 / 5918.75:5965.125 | -0.7 angstrom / 5.77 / 6.31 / 6.58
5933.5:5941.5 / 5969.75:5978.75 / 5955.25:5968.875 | -0.4 angstrom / 6.19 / 6.63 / 6.58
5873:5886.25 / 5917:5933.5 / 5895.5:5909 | 1.0 angstrom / 6.03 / 5.63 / 6.13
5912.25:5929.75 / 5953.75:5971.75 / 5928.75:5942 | 0.3 angstrom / 6.19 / 6.2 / 6.62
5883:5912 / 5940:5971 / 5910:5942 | -1.2 angstrom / 5.49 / 6.2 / 6.5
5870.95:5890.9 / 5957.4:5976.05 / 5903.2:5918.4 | -0.2 angstrom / 5.85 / 6.21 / 6.67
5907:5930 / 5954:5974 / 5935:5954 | 0.4 angstrom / 6.2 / 6.31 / 6.63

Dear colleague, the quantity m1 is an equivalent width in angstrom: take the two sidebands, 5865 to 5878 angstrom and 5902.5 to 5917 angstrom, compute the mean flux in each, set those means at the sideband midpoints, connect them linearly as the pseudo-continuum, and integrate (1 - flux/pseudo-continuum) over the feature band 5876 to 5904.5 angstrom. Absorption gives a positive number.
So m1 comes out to 3.5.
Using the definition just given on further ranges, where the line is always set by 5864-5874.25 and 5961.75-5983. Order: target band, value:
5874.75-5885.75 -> 0.5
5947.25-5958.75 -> 0.2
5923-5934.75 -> 0.5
